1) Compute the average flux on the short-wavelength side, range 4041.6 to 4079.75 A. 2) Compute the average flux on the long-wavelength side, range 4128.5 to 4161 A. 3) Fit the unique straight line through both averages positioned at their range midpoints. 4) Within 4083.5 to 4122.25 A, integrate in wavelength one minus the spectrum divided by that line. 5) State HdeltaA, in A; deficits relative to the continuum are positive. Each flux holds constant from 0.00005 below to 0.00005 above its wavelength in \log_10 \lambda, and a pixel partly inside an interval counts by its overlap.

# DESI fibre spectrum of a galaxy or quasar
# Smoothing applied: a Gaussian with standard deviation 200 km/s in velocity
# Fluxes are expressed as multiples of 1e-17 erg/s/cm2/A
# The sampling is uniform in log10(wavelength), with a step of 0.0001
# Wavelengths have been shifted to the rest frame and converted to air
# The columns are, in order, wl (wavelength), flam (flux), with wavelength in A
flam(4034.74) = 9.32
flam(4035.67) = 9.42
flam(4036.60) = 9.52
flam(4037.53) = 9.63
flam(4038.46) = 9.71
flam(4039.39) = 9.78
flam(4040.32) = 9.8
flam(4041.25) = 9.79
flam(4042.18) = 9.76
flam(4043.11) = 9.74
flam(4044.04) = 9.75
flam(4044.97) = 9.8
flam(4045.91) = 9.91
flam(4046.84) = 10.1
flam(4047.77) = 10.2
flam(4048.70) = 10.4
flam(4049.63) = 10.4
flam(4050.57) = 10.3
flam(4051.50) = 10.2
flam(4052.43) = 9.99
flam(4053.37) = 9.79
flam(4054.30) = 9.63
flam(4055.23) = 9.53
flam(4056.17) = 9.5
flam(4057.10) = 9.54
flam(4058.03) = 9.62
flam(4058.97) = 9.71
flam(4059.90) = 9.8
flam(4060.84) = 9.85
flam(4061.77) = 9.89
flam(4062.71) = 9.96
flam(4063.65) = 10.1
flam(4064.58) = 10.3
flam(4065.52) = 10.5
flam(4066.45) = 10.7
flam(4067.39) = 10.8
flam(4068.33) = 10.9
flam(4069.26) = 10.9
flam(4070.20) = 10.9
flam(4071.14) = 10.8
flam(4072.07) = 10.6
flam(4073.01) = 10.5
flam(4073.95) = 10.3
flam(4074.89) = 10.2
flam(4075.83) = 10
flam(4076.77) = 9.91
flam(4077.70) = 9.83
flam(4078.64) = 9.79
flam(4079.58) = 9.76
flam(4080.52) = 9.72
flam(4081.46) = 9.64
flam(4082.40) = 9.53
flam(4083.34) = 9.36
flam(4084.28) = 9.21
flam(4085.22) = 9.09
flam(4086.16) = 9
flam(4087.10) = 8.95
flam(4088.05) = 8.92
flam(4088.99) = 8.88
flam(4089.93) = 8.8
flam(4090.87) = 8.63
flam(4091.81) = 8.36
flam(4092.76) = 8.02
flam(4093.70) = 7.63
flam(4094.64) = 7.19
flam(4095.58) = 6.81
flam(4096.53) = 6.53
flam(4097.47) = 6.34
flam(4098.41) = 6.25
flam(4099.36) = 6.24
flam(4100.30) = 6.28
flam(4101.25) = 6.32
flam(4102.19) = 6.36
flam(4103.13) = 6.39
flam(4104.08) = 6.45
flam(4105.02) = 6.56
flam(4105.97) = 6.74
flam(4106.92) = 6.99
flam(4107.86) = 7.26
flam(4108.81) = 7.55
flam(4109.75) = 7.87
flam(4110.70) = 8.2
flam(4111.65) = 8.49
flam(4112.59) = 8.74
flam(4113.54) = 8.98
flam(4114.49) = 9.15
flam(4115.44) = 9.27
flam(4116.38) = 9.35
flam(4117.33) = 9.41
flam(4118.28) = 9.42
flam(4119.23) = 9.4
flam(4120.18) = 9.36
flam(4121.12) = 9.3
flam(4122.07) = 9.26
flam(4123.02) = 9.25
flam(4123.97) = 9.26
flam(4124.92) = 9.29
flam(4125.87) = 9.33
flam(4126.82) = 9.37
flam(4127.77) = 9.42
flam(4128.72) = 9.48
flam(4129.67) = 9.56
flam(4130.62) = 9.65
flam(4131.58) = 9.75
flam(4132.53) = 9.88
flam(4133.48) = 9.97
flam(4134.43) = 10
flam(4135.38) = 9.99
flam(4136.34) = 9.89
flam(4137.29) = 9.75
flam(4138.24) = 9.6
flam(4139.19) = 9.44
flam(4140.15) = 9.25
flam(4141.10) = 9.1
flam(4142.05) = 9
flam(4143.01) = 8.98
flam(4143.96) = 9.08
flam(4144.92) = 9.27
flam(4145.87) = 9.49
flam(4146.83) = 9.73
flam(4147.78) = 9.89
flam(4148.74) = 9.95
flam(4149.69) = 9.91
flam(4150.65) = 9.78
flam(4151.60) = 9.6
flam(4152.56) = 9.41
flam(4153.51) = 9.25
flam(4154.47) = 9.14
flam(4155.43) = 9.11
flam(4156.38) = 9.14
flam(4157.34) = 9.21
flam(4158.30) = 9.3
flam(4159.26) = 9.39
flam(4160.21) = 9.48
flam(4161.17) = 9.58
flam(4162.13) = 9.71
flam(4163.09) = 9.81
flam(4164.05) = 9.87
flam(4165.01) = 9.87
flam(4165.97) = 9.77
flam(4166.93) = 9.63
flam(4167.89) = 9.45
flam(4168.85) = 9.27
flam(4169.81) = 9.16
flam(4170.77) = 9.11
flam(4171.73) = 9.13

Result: 7.1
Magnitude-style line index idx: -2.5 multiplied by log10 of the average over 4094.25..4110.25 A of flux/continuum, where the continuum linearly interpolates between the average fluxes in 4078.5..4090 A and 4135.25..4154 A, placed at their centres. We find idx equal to 0.36 mag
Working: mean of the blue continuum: 9.28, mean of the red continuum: 9.51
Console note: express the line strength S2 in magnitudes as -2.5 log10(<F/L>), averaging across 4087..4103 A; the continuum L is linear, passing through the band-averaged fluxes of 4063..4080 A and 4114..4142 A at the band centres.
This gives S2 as 0.33 mag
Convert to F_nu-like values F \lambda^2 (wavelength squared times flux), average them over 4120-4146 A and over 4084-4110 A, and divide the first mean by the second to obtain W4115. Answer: 1.29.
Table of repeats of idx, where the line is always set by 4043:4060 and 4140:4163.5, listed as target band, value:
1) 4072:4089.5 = 0.02 mag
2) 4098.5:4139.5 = 0.11 mag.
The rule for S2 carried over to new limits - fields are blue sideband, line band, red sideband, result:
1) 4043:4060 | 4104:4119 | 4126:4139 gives 0.19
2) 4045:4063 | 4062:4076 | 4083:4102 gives -0.16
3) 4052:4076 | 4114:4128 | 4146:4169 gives 0.05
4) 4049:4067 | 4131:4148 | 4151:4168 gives 0.00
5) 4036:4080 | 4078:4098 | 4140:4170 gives 0.15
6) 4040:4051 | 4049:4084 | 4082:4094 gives -0.07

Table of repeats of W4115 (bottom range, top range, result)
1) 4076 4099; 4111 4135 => 1.11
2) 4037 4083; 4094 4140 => 0.87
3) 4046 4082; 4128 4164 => 0.98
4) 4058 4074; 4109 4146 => 0.93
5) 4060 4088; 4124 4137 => 0.99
